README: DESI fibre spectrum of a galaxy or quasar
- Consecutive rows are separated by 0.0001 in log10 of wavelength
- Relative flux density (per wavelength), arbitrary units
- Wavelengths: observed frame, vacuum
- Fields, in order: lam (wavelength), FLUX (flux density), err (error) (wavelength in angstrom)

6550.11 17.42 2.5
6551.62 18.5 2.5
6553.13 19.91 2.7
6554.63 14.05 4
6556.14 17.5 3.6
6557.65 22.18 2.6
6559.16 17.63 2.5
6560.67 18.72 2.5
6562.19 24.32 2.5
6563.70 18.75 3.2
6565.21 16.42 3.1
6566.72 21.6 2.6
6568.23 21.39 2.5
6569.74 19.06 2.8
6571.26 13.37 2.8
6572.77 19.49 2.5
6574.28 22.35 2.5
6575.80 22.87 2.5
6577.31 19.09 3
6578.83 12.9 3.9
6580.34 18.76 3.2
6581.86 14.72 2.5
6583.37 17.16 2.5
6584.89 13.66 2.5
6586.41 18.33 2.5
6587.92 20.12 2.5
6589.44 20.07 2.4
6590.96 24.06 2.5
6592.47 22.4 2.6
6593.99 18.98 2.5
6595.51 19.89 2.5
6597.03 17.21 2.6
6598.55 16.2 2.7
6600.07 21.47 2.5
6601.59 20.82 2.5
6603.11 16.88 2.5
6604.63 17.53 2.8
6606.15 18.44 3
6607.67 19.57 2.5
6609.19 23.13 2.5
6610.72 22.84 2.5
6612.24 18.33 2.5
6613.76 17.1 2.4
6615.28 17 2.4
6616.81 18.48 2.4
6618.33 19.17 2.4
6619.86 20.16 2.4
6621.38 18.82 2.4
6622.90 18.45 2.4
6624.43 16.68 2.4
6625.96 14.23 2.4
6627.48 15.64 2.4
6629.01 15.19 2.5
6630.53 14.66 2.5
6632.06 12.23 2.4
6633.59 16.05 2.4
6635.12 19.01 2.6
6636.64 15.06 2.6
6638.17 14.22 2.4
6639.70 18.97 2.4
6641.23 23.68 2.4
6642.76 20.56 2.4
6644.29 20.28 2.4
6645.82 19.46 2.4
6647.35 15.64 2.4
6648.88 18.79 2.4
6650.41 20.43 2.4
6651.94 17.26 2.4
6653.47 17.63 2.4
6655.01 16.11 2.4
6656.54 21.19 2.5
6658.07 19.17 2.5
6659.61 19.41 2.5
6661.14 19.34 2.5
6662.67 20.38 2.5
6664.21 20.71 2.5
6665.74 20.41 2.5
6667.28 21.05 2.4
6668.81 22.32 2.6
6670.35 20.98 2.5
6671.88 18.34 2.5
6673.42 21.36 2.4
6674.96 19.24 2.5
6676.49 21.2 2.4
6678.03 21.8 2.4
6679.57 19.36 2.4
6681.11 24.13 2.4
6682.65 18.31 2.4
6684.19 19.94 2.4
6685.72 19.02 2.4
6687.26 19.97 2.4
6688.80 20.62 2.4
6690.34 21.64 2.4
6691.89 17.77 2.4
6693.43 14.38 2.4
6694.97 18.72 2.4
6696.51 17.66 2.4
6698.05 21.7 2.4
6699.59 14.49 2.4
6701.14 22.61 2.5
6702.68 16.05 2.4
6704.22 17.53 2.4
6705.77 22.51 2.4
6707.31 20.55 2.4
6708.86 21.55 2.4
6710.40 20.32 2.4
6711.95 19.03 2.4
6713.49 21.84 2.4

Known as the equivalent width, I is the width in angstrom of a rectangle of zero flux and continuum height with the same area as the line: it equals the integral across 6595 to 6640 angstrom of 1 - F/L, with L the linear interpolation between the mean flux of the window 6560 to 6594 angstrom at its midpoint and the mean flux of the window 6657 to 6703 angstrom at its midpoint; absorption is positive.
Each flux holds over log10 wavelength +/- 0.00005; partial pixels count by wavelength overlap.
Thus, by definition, 3.70 angstrom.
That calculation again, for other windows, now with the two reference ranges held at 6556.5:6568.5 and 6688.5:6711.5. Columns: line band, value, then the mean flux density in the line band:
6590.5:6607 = 0.3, 19.4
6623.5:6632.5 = 2.1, 14.9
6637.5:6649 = 0.3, 19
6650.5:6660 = 0.4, 18.6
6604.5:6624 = 0.5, 19.2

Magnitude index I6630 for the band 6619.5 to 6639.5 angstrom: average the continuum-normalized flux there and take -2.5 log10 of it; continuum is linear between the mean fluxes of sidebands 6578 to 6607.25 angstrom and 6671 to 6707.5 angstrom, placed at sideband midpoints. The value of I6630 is 0.16 mag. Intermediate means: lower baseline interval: 18.4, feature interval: 16.2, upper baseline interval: 19.5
